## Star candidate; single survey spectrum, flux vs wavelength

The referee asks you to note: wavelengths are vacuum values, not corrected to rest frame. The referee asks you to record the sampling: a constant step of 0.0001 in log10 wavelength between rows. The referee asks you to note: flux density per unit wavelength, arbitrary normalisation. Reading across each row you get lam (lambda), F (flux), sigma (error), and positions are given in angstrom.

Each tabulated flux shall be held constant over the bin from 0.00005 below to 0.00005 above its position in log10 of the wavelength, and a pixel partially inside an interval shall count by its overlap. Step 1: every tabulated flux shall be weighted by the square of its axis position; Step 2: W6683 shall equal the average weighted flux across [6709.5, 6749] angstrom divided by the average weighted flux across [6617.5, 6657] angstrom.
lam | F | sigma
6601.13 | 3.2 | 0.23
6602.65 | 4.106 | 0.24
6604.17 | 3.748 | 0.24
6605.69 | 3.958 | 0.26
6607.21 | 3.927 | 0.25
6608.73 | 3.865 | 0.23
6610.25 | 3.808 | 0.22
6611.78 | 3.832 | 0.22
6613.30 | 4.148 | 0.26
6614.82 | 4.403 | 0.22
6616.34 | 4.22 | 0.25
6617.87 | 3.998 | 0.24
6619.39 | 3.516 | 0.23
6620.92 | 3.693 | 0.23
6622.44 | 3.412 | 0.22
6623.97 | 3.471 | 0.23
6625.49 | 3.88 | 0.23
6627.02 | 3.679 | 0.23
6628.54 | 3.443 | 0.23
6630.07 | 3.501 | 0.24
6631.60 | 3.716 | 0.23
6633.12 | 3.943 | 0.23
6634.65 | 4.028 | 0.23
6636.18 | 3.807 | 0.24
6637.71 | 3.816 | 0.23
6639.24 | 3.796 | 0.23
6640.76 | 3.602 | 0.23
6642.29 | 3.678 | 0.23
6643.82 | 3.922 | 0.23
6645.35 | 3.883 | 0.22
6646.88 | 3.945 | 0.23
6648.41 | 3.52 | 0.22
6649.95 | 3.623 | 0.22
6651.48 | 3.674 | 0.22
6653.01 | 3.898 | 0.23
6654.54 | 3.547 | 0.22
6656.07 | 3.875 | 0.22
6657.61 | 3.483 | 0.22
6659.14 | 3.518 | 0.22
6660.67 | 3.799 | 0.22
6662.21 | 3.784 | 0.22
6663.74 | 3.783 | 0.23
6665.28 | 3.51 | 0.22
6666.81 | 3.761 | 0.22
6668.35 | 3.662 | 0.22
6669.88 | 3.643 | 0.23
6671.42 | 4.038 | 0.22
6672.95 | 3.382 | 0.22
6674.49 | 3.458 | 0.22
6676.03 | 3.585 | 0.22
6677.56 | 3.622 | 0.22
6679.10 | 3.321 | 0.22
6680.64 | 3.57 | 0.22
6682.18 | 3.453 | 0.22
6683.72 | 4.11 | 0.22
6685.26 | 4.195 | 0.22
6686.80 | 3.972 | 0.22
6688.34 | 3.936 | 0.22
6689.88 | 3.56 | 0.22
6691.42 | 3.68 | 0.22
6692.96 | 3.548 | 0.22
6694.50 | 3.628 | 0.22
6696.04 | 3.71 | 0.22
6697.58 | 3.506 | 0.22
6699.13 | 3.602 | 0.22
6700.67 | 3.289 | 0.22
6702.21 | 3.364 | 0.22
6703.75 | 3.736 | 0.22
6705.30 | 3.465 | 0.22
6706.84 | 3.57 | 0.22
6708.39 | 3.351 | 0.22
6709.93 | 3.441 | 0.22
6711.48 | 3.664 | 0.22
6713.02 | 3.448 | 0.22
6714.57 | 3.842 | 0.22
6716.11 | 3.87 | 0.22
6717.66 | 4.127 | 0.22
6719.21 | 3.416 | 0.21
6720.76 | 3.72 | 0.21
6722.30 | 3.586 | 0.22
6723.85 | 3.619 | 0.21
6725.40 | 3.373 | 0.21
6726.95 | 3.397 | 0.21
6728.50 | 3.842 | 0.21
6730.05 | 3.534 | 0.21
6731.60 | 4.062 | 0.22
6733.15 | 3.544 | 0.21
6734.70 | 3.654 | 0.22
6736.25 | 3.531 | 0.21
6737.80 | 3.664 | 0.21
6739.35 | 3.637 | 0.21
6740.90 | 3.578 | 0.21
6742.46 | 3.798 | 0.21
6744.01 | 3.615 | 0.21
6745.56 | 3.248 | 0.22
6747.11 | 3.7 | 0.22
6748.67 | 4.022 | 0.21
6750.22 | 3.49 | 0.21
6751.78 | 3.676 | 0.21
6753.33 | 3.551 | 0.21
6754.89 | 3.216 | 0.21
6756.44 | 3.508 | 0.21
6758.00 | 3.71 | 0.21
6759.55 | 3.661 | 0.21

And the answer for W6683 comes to 1.01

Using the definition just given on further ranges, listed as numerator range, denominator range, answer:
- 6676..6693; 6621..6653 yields 1.02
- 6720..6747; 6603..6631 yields 0.98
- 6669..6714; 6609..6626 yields 0.96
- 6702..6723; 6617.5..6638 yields 1.00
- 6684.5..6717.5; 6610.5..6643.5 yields 0.98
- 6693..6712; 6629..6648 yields 0.95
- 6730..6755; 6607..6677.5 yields 1.00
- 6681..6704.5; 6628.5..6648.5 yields 0.99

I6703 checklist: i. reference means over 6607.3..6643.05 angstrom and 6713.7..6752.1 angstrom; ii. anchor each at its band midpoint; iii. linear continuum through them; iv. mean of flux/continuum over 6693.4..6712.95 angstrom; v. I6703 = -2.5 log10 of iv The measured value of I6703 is 0.05 mag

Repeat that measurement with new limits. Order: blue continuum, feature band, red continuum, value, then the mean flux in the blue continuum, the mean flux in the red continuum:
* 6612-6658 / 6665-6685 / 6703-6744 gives 0.02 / 3.77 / 3.63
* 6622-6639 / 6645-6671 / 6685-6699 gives 0.00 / 3.71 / 3.72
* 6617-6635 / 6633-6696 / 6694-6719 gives -0.02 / 3.68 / 3.6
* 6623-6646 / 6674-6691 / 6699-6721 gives -0.02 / 3.74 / 3.59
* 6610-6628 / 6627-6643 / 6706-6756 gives 0.02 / 3.83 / 3.62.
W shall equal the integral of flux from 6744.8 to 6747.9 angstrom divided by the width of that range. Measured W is 3.47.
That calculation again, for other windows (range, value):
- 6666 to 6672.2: 3.78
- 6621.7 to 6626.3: 3.59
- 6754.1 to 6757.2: 3.36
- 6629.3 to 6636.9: 3.8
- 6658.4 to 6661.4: 3.66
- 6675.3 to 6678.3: 3.61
